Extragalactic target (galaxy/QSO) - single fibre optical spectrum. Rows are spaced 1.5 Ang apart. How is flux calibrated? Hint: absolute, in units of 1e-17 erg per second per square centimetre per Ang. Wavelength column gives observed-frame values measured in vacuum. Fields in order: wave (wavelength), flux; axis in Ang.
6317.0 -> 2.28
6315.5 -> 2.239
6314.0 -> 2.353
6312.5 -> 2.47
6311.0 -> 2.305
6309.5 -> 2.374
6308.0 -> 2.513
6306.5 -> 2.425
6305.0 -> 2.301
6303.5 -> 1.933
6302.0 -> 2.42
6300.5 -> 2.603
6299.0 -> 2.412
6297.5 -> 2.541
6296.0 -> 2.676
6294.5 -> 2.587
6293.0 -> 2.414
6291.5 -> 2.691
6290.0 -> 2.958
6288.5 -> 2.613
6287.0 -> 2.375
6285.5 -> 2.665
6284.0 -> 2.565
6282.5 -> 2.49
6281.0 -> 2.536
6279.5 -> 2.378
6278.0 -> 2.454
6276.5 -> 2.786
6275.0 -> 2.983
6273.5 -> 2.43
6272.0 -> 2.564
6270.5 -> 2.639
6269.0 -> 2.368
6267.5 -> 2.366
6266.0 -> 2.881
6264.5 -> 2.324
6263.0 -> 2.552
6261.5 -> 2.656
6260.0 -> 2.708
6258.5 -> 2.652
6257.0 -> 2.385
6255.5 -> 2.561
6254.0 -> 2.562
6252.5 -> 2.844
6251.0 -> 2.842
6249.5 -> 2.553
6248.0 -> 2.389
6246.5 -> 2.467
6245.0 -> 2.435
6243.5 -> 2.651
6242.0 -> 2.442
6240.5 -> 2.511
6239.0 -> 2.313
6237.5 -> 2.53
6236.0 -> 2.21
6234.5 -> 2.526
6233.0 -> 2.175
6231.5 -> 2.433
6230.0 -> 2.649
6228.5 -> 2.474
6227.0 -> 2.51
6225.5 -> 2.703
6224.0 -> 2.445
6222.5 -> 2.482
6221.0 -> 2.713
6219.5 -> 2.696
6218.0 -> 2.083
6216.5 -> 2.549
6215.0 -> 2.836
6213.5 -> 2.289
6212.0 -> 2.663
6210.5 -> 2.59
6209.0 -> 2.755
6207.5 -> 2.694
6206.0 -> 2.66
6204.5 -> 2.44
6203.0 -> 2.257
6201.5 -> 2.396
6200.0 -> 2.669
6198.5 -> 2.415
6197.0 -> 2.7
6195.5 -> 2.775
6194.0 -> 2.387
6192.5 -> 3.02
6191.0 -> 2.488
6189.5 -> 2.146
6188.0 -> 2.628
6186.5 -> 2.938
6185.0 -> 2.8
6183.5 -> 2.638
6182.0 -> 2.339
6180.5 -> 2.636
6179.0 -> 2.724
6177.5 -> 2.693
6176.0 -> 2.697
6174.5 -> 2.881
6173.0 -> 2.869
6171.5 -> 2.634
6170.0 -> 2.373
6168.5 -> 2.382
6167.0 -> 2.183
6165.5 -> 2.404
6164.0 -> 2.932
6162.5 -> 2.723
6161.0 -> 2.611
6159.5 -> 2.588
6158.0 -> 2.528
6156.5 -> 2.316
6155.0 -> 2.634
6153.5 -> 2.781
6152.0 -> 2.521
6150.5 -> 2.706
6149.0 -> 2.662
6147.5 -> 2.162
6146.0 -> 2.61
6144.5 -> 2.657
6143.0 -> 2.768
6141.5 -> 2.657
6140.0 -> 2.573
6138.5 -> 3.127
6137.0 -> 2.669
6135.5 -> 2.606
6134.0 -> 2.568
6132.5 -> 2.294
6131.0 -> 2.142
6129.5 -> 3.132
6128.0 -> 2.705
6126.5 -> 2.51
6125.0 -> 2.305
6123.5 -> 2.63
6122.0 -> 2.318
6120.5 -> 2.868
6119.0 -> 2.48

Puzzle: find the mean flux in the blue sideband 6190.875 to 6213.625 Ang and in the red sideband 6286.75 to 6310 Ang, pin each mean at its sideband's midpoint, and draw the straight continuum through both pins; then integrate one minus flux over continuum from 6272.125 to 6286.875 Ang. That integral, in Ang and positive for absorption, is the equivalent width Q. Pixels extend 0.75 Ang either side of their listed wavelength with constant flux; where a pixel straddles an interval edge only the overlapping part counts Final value -0.4 Ang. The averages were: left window 2.59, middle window 2.58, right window 2.49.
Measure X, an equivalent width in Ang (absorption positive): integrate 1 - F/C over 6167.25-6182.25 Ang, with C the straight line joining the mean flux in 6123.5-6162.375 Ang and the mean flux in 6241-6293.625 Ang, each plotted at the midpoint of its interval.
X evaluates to -0.2 Ang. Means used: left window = 2.6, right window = 2.58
